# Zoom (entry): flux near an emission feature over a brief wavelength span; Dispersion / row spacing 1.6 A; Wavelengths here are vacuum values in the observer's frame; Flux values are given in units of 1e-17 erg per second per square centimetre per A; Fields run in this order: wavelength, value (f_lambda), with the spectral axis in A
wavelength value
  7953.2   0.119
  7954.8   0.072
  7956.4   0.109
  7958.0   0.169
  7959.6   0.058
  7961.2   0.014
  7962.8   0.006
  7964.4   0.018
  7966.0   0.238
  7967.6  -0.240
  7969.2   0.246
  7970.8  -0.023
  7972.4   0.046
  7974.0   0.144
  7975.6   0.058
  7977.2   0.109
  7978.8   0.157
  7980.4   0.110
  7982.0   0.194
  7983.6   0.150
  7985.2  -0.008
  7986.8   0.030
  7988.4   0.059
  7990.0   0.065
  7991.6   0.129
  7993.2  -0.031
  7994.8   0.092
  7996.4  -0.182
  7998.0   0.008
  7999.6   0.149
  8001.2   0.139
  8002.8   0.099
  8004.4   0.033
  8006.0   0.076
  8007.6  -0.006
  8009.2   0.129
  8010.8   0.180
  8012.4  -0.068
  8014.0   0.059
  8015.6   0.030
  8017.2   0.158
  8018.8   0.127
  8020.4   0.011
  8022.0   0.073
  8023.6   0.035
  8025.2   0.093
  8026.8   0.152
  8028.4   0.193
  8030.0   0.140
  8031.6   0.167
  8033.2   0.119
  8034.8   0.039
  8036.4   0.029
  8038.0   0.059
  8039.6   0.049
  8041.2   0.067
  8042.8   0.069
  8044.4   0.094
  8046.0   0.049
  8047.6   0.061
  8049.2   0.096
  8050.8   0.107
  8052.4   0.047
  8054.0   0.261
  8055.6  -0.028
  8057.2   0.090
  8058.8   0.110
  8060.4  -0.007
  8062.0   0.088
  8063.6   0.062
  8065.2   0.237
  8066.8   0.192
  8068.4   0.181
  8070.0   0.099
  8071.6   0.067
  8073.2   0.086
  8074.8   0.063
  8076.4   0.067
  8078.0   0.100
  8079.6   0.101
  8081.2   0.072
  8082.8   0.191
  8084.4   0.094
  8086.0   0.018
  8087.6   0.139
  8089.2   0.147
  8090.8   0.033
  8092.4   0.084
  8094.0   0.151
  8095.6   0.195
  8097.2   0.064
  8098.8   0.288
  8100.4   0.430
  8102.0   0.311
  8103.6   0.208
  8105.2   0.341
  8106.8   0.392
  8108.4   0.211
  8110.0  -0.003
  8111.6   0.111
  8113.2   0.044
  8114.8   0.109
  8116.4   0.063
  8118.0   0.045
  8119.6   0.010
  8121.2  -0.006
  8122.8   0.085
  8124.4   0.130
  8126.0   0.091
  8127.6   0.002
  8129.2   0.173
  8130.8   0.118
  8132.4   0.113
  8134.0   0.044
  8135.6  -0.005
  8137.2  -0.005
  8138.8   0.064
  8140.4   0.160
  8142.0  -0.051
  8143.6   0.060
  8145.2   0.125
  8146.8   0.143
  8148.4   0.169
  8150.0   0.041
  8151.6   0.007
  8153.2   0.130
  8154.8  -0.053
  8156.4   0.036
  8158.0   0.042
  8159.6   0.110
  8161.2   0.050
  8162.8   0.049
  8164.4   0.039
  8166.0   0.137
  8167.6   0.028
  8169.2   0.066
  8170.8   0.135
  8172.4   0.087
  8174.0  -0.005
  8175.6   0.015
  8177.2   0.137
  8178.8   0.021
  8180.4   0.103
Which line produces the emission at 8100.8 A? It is [O II] 3727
